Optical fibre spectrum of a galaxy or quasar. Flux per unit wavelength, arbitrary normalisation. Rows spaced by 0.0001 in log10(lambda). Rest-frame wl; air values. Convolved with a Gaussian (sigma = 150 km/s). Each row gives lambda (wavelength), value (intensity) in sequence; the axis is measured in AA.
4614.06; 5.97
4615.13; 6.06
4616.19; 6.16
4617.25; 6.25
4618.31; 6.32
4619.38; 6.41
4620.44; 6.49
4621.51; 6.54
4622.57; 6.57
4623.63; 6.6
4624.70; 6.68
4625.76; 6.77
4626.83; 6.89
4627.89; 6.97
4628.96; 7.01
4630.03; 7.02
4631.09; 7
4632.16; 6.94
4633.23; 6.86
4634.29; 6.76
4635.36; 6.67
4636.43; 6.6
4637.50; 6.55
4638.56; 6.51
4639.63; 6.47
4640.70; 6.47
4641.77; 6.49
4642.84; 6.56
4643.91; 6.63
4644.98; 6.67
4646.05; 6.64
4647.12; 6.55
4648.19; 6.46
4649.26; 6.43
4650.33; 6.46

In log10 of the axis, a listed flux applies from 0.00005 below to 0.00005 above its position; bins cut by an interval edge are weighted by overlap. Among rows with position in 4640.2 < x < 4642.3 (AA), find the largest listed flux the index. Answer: 6.49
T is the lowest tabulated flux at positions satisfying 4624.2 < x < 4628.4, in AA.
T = 6.68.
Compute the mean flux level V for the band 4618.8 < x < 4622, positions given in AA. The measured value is 6.46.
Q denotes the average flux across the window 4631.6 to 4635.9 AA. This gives 6.8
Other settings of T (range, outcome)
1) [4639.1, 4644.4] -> 6.47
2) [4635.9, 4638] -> 6.55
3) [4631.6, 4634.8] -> 6.76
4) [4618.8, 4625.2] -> 6.41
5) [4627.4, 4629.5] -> 6.97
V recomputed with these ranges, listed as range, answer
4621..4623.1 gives 6.58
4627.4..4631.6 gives 7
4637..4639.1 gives 6.55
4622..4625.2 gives 6.62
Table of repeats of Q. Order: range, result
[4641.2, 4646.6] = 6.59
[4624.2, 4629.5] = 6.86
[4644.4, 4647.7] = 6.62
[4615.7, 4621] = 6.33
